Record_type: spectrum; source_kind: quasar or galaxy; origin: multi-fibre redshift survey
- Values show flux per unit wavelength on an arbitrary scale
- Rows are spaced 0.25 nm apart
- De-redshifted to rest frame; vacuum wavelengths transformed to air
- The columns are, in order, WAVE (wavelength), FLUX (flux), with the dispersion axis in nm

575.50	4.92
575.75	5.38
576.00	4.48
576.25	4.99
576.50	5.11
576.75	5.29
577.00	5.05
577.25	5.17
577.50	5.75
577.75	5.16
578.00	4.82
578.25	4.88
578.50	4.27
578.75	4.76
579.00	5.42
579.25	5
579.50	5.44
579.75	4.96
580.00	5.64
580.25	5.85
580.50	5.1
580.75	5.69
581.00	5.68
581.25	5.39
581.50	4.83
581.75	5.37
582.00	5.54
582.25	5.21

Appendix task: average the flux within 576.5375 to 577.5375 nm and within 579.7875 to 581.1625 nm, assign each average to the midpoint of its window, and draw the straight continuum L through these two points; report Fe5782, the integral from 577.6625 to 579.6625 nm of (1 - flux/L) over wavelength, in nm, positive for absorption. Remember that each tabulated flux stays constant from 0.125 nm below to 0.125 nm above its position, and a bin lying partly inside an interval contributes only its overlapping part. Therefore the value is 0.16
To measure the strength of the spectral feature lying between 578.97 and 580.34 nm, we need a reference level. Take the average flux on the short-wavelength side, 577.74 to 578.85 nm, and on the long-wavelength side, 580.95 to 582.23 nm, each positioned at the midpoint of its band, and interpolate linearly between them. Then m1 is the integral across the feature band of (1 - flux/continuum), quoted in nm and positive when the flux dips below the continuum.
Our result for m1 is -0.106 nm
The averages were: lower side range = 4.74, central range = 5.37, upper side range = 5.33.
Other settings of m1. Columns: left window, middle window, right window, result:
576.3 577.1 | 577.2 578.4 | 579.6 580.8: 0.02 nm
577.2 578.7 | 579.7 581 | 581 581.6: -0.08 nm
